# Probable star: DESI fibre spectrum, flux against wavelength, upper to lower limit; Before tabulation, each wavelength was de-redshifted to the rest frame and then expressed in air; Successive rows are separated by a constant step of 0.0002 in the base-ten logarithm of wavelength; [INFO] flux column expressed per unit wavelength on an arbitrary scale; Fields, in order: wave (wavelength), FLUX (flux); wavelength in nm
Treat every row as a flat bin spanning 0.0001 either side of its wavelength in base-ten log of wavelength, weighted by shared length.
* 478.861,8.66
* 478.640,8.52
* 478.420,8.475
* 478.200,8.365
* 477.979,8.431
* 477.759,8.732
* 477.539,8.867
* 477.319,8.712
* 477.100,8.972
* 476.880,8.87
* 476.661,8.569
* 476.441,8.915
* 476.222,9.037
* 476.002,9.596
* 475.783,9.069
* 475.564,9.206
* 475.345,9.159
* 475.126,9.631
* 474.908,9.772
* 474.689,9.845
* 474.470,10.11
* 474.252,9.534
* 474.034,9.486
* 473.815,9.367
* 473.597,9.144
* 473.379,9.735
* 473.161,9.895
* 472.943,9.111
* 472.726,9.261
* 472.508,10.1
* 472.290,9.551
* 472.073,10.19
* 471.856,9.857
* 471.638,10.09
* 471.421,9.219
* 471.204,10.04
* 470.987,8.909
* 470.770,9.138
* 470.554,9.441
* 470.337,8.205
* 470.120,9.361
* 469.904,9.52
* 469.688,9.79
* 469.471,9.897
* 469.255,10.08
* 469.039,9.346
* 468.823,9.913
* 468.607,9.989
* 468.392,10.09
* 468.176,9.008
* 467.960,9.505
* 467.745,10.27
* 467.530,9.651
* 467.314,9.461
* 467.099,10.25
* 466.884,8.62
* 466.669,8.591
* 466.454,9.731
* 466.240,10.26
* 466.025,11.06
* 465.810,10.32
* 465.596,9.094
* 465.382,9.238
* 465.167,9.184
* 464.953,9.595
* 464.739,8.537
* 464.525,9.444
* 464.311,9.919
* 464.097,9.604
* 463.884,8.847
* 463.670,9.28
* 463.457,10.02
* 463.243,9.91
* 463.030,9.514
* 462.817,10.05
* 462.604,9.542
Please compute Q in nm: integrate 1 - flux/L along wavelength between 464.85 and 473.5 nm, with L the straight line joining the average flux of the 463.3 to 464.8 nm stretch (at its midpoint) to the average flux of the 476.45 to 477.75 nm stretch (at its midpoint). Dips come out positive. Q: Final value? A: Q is -0.411 nm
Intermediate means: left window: 9.42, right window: 8.8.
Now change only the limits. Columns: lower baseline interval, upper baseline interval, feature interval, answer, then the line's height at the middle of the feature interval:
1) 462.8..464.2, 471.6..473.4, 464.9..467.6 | 0.002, 9.63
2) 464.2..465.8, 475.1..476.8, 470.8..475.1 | -0.212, 9.18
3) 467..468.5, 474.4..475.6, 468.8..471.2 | 0.070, 9.71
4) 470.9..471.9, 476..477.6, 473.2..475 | -0.073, 9.26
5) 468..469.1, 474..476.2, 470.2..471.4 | 0.058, 9.62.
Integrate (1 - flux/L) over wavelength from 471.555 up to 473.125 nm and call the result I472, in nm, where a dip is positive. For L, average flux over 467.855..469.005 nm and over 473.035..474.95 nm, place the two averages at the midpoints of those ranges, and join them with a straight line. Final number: -0.01 nm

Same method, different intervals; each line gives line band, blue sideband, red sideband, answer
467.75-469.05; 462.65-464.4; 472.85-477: -0.03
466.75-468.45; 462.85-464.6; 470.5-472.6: 0.01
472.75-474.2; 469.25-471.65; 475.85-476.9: -0.04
